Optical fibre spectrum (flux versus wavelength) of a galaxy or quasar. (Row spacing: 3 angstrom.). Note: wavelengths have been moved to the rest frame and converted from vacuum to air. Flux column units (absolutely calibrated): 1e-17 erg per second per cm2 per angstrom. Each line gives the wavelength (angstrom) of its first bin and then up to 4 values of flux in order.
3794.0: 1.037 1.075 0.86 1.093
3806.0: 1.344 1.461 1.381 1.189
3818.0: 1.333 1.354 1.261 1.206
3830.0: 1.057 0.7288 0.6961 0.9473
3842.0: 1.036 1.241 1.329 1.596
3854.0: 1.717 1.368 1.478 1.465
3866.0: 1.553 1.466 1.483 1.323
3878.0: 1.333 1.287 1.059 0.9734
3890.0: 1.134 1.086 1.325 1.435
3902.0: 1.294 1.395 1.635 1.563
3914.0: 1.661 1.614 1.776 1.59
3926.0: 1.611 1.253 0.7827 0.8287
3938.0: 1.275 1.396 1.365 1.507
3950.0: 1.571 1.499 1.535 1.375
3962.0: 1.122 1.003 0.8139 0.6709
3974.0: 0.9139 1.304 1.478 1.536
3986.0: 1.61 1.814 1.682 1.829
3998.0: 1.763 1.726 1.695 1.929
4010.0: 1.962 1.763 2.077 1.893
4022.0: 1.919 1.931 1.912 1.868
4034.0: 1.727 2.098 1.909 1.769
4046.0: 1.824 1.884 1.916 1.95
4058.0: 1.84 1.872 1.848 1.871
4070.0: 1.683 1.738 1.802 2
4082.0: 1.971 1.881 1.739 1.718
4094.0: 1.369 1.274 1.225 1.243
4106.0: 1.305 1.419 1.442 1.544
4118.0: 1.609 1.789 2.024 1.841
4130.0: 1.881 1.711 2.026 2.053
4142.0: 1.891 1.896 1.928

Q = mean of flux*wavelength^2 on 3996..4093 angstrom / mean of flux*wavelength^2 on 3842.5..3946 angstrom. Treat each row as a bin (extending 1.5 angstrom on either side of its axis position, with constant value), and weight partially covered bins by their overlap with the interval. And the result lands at 1.46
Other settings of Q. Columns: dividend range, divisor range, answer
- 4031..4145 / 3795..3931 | 1.49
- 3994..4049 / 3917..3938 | 1.48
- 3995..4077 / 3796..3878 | 1.63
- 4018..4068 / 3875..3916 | 1.53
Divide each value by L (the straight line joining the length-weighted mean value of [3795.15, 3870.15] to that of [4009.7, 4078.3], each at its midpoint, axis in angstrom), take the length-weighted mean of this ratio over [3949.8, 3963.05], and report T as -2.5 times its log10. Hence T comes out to 0.14 mag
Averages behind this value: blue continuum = 1.25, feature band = 1.42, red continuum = 1.87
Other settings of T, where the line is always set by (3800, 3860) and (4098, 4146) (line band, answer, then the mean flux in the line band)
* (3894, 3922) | -0.128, 1.52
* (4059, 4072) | -0.146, 1.82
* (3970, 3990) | 0.094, 1.34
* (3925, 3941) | 0.192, 1.16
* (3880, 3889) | 0.191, 1.1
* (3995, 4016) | -0.217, 1.83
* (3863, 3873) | -0.166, 1.5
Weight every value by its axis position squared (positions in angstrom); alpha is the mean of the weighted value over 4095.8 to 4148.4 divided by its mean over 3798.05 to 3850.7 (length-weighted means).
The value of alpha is 1.68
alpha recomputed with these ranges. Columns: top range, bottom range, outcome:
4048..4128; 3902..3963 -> 1.29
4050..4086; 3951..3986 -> 1.60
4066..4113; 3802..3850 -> 1.56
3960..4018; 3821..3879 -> 1.27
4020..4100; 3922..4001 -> 1.40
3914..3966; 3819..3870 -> 1.14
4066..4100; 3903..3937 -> 1.30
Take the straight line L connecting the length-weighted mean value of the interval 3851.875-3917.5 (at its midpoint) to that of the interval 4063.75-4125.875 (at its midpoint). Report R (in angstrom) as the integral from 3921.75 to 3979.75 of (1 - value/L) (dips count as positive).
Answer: 9.2 angstrom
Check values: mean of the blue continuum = 1.39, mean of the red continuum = 1.64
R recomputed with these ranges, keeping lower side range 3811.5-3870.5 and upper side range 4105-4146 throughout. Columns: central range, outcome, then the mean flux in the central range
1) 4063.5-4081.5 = -1.9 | 1.83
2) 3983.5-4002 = -2.5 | 1.73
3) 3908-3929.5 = -3.1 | 1.6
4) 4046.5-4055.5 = -1.6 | 1.9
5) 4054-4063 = -1.4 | 1.88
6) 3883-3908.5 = 2.1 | 1.25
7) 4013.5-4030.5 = -3.9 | 1.93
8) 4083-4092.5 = -0.6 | 1.79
